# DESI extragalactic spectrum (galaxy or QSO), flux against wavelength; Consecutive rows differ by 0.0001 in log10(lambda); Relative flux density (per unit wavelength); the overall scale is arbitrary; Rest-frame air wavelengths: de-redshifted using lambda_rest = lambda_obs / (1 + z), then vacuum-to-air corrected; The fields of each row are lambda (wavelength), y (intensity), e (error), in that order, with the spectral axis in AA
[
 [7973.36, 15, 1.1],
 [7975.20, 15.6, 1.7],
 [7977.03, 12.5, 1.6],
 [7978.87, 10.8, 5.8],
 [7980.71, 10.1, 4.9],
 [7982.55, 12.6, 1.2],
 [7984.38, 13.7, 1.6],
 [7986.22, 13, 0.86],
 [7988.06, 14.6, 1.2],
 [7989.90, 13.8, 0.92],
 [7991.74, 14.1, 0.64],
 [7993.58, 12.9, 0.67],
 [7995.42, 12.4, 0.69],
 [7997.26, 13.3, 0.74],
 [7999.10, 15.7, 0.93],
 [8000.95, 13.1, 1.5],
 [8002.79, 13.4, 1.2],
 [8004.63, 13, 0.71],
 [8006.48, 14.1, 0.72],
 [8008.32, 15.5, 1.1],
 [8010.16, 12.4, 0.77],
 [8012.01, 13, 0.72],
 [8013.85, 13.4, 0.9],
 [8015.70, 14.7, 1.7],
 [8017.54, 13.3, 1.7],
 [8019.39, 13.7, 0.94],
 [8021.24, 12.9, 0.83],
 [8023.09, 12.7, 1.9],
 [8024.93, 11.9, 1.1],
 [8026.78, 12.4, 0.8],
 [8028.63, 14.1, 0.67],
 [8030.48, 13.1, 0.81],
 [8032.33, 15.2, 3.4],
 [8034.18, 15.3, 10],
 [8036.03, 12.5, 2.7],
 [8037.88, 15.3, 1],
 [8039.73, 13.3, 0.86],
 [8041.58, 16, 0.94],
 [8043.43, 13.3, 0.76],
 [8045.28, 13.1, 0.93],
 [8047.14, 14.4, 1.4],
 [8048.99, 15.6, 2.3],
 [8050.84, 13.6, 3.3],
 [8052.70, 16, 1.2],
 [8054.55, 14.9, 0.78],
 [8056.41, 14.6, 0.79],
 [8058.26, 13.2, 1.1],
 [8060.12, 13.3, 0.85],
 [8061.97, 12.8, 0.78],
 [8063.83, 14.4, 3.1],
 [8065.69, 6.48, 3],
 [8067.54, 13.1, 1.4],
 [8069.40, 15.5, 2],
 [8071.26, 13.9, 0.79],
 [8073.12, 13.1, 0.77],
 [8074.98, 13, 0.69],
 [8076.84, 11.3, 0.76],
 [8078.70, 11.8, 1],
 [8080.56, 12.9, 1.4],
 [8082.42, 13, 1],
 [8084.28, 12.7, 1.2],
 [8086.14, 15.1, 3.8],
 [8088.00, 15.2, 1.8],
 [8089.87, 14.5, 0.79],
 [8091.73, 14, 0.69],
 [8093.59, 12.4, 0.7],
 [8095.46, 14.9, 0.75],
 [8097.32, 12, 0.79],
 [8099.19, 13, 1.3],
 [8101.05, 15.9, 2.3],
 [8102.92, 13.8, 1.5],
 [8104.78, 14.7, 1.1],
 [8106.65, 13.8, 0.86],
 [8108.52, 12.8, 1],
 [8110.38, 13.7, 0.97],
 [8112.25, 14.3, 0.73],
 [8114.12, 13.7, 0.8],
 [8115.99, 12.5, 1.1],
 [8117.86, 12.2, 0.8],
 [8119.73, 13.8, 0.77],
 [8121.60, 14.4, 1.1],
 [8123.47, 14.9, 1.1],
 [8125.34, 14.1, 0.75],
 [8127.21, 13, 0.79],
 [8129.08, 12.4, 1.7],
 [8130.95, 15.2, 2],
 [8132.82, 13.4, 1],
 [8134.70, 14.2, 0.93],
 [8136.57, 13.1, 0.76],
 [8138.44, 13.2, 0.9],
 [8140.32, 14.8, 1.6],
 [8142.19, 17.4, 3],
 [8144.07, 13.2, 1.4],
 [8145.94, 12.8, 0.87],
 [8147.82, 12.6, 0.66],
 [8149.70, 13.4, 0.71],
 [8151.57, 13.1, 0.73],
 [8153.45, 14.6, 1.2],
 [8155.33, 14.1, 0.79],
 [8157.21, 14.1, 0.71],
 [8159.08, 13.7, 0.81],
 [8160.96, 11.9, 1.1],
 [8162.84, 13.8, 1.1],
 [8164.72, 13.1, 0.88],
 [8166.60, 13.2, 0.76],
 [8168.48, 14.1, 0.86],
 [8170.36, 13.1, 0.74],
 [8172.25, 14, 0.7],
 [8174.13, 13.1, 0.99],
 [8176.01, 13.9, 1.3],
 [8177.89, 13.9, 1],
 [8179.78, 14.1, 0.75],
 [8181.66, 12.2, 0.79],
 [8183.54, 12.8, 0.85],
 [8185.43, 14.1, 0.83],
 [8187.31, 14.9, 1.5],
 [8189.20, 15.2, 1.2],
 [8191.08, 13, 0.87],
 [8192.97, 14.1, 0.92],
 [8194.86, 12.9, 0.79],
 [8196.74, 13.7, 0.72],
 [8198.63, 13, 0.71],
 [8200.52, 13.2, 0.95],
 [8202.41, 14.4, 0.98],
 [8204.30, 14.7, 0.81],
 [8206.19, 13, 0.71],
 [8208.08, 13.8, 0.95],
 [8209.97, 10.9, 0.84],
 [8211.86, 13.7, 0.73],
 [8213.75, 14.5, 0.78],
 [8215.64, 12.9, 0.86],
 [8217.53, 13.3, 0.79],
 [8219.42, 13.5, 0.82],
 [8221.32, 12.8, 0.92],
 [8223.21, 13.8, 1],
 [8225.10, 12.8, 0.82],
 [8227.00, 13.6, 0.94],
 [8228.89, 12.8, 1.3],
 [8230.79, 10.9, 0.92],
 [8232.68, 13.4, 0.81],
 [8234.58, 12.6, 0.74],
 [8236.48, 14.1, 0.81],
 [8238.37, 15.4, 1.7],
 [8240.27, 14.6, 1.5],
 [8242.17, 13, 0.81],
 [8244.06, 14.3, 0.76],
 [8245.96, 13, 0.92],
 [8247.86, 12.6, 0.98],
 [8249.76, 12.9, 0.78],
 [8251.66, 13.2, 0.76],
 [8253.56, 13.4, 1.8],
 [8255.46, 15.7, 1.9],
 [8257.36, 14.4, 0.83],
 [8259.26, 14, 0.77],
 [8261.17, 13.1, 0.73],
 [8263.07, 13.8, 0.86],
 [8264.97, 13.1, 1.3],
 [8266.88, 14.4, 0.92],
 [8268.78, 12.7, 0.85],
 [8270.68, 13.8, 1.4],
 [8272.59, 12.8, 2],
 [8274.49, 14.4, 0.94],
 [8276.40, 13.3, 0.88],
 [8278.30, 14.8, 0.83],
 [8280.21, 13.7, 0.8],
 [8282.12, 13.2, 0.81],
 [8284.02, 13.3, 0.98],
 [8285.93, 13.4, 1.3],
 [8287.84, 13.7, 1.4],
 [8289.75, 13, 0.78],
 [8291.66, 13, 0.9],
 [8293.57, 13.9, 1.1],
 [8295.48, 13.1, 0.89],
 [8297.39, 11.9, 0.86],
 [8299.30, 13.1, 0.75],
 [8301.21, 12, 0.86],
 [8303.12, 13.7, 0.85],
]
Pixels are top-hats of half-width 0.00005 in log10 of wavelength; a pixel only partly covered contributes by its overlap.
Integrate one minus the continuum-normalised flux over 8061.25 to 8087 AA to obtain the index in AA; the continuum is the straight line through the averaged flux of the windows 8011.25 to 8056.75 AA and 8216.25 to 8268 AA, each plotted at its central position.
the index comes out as 2.0 AA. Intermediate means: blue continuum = 13.9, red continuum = 13.5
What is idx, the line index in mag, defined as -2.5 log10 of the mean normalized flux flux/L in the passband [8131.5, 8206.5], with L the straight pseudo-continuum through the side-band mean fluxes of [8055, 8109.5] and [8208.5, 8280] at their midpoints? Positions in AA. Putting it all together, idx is -0.02 mag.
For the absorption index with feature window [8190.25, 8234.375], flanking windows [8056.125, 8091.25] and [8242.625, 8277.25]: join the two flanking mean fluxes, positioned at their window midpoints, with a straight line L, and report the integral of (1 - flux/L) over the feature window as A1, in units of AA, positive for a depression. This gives 0.8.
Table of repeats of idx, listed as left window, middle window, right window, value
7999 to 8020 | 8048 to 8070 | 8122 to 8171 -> 0.009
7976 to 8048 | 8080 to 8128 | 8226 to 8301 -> -0.024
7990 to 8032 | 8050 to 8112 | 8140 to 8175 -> 0.004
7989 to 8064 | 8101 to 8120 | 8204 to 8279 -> 0.003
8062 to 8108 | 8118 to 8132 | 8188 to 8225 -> -0.039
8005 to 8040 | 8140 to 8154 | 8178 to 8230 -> -0.033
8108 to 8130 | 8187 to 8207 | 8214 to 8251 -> -0.034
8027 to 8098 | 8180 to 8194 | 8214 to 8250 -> -0.030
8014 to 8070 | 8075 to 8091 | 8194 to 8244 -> 0.024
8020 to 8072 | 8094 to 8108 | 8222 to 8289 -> -0.022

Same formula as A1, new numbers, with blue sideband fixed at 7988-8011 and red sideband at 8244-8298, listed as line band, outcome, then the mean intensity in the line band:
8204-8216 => 0.21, 13.3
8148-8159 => -0.14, 13.8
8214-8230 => 0.38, 13.2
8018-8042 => 0.00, 13.7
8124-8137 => -0.08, 13.7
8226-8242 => 0.15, 13.4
